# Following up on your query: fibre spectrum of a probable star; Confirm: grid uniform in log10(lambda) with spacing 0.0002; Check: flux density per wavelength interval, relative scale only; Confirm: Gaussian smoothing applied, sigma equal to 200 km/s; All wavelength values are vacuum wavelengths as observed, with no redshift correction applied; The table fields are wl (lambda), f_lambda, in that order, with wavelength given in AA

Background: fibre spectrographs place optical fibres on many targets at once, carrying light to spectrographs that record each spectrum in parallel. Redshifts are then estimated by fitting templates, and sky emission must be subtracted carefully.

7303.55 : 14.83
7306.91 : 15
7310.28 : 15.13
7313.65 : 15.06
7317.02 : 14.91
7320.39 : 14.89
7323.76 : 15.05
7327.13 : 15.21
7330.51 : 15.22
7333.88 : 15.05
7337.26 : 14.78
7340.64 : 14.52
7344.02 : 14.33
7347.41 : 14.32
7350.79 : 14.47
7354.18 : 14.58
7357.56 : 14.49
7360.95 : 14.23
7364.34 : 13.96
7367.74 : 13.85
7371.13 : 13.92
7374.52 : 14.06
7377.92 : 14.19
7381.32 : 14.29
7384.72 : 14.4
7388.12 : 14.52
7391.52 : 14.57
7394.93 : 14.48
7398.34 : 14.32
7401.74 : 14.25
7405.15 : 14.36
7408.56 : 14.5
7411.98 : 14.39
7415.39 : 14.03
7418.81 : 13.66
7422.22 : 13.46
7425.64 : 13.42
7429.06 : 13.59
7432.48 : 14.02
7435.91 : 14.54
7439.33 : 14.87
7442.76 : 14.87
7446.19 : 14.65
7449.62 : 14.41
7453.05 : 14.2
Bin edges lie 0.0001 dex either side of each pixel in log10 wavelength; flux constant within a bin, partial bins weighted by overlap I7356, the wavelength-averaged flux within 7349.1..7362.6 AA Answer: 14.4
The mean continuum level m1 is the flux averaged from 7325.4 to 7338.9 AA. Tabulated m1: 15.1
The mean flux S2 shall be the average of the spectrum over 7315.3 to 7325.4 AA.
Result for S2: 15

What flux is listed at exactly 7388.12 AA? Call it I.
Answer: 14.52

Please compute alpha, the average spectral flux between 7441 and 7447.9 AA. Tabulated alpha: 14.8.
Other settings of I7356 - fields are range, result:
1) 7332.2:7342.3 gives 14.8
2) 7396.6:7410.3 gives 14.4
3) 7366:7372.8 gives 13.9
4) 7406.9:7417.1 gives 14.3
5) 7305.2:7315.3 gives 15.1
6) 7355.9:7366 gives 14.2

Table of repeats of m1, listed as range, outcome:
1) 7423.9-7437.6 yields 13.9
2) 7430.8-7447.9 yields 14.6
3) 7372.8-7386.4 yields 14.2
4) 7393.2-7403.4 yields 14.3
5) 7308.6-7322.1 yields 15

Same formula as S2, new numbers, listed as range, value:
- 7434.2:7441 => 14.7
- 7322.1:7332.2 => 15.2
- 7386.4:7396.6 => 14.5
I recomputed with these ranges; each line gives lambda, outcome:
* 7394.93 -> 14.48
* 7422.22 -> 13.46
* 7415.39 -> 14.03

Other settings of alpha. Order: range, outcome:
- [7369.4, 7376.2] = 14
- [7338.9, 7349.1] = 14.4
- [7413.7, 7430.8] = 13.6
